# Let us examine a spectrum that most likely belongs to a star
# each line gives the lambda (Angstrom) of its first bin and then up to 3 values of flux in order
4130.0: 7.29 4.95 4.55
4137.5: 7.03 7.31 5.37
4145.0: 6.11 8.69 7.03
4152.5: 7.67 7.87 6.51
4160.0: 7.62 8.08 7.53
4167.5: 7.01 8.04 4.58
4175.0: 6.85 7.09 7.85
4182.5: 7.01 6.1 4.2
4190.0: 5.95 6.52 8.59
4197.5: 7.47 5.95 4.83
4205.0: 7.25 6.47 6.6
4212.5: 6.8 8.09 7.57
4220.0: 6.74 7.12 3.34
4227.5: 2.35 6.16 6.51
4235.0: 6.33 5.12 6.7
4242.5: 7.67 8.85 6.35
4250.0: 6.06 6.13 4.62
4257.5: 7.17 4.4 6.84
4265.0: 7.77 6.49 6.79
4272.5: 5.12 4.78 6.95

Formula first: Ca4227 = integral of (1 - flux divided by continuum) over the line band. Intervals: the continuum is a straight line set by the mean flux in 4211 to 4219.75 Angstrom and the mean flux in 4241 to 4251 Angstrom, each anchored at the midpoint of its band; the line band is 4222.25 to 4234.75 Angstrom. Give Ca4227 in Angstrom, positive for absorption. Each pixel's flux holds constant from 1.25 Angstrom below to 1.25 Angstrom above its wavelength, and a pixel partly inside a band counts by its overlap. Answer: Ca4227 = 3.90 Angstrom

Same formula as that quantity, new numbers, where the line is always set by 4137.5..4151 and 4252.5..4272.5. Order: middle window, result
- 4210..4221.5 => -1.3 Angstrom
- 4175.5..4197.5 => -0.2 Angstrom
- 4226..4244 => 1.5 Angstrom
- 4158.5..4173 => -1.0 Angstrom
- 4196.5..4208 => 0.4 Angstrom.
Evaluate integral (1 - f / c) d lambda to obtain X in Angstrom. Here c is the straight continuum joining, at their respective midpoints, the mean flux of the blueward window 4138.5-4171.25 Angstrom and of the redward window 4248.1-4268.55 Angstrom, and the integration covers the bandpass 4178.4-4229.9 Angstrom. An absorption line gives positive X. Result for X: 3.29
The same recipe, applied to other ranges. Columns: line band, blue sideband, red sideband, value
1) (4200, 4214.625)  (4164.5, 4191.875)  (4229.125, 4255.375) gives 0.12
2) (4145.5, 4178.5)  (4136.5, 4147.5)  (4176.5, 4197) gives -2.75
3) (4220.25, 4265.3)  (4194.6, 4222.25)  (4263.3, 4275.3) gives 3.45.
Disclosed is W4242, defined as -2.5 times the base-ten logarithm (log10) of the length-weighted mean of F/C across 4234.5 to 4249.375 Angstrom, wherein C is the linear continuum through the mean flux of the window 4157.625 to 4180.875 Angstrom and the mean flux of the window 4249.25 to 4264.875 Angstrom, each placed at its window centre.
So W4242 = -0.11 mag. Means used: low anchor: 7.14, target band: 6.83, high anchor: 6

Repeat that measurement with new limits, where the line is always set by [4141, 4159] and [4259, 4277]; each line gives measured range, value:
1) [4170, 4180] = 0.037 mag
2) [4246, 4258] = 0.029 mag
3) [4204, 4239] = 0.052 mag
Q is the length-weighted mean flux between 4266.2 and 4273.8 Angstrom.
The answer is 6.14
